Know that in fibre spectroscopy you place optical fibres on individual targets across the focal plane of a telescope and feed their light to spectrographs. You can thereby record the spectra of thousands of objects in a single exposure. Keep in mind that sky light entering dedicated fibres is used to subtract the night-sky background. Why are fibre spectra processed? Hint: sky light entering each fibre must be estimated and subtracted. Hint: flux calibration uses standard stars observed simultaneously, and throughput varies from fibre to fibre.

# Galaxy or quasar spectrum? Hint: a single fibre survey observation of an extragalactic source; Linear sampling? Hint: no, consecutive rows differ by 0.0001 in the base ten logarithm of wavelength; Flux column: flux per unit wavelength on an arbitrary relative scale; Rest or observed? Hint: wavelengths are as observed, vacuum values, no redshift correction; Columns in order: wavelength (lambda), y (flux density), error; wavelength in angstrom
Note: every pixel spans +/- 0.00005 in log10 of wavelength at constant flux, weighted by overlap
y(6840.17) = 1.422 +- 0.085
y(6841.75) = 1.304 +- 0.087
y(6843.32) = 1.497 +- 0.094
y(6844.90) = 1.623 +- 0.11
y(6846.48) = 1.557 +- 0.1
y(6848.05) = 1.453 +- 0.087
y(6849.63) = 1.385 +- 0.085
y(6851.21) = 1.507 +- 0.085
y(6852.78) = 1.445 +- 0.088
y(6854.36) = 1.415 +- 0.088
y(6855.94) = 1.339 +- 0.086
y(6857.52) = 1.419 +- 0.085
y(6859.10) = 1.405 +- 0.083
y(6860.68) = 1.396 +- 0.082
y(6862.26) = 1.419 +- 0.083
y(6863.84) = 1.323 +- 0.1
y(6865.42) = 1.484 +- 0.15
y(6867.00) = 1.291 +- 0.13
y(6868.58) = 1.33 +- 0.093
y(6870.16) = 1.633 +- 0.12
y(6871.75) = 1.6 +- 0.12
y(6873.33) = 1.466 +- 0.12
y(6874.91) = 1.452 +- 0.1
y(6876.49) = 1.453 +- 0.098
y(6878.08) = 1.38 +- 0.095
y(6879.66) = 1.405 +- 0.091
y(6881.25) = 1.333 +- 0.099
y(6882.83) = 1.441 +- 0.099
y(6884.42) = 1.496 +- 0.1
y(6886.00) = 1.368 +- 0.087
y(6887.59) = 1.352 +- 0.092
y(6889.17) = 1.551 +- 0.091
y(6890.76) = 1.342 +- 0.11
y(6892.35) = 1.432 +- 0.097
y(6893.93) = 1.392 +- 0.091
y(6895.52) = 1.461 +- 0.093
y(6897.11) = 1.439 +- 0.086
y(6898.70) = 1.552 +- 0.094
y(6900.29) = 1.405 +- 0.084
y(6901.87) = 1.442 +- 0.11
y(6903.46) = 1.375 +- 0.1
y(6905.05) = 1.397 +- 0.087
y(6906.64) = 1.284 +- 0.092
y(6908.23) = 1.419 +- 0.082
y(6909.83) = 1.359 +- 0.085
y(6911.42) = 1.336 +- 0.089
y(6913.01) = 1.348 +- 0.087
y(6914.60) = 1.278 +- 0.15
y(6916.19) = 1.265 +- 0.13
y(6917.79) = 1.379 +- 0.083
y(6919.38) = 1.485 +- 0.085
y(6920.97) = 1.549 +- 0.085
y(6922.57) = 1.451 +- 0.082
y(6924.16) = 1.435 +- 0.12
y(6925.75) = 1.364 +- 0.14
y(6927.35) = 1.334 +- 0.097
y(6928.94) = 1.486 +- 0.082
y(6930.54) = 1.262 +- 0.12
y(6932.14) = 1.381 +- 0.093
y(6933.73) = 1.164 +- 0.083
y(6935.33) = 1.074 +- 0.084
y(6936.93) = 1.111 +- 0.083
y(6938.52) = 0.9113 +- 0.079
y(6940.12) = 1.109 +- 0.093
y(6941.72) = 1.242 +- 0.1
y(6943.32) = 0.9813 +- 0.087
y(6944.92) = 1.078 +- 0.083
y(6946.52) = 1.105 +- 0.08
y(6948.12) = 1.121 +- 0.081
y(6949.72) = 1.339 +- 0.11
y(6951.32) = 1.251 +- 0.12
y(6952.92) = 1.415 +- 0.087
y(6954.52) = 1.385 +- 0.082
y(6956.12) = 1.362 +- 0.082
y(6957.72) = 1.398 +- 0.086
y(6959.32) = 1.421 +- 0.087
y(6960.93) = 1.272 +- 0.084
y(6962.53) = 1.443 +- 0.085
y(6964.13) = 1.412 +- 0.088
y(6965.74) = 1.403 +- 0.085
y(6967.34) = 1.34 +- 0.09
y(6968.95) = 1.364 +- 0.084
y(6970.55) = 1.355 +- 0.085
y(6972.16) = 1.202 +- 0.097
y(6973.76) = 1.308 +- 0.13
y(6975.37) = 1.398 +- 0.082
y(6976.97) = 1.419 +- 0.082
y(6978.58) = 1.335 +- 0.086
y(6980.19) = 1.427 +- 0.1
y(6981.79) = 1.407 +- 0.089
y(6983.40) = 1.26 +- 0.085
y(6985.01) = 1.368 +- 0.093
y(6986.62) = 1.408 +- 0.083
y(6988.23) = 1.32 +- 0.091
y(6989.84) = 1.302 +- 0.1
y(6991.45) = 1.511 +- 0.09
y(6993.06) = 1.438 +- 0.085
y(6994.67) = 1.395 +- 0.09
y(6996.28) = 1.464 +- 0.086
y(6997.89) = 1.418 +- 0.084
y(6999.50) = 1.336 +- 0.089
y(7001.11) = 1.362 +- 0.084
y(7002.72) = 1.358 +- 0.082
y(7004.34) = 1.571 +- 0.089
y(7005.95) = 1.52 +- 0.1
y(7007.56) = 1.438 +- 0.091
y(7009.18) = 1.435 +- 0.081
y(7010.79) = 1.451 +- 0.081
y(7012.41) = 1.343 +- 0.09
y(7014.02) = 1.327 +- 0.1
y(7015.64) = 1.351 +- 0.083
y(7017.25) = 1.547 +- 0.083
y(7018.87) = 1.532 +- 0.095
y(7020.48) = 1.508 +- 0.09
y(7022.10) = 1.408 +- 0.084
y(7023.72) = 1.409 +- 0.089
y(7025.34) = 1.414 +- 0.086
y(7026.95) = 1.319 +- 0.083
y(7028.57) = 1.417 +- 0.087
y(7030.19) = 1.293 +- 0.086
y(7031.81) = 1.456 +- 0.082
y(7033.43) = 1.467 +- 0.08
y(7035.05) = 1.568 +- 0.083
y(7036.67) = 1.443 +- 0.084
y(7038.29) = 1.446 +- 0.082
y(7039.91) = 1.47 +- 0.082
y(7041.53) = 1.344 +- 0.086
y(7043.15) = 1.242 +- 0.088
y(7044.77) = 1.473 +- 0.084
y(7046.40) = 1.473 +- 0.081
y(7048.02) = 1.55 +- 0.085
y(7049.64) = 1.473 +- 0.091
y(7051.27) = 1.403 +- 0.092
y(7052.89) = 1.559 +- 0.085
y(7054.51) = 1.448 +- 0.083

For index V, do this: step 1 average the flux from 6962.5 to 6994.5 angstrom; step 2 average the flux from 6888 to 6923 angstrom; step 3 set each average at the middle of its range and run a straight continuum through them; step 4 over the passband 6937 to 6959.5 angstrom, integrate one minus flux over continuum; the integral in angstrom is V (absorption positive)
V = 2.8 angstrom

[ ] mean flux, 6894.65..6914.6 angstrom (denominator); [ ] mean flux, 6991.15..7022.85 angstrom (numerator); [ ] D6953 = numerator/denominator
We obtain 1.03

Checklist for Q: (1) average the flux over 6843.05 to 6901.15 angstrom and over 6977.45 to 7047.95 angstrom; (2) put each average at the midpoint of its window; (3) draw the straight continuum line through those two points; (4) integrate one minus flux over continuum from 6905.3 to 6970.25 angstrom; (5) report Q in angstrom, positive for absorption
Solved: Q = 5.6 angstrom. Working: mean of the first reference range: 1.44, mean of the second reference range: 1.41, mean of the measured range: 1.3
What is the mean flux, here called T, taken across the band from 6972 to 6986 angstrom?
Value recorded 1.35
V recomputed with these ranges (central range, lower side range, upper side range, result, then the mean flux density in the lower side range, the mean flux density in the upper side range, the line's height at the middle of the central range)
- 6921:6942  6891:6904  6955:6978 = 2.01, 1.43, 1.36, 1.4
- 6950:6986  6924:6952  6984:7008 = -1.40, 1.2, 1.41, 1.31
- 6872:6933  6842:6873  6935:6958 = -4.16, 1.45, 1.19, 1.32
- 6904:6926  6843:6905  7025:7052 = 0.79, 1.44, 1.43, 1.43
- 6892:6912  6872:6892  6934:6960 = -0.73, 1.43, 1.2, 1.36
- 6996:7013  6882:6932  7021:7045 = -0.22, 1.4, 1.41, 1.41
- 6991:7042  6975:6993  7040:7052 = -0.96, 1.38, 1.43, 1.4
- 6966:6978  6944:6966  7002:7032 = -0.01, 1.31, 1.43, 1.34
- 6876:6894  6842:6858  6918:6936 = 0.06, 1.46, 1.37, 1.42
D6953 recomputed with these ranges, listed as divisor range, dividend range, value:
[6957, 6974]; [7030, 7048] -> 1.06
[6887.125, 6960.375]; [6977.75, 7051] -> 1.07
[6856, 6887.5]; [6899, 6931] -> 0.98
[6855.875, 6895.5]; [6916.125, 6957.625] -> 0.89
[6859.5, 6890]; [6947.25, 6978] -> 0.94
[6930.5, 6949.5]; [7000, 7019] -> 1.27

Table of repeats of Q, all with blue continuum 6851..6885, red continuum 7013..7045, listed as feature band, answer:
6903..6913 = 0.5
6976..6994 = 0.5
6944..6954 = 1.4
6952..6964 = 0.3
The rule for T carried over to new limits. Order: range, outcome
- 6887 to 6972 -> 1.33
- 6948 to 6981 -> 1.36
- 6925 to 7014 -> 1.33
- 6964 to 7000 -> 1.37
